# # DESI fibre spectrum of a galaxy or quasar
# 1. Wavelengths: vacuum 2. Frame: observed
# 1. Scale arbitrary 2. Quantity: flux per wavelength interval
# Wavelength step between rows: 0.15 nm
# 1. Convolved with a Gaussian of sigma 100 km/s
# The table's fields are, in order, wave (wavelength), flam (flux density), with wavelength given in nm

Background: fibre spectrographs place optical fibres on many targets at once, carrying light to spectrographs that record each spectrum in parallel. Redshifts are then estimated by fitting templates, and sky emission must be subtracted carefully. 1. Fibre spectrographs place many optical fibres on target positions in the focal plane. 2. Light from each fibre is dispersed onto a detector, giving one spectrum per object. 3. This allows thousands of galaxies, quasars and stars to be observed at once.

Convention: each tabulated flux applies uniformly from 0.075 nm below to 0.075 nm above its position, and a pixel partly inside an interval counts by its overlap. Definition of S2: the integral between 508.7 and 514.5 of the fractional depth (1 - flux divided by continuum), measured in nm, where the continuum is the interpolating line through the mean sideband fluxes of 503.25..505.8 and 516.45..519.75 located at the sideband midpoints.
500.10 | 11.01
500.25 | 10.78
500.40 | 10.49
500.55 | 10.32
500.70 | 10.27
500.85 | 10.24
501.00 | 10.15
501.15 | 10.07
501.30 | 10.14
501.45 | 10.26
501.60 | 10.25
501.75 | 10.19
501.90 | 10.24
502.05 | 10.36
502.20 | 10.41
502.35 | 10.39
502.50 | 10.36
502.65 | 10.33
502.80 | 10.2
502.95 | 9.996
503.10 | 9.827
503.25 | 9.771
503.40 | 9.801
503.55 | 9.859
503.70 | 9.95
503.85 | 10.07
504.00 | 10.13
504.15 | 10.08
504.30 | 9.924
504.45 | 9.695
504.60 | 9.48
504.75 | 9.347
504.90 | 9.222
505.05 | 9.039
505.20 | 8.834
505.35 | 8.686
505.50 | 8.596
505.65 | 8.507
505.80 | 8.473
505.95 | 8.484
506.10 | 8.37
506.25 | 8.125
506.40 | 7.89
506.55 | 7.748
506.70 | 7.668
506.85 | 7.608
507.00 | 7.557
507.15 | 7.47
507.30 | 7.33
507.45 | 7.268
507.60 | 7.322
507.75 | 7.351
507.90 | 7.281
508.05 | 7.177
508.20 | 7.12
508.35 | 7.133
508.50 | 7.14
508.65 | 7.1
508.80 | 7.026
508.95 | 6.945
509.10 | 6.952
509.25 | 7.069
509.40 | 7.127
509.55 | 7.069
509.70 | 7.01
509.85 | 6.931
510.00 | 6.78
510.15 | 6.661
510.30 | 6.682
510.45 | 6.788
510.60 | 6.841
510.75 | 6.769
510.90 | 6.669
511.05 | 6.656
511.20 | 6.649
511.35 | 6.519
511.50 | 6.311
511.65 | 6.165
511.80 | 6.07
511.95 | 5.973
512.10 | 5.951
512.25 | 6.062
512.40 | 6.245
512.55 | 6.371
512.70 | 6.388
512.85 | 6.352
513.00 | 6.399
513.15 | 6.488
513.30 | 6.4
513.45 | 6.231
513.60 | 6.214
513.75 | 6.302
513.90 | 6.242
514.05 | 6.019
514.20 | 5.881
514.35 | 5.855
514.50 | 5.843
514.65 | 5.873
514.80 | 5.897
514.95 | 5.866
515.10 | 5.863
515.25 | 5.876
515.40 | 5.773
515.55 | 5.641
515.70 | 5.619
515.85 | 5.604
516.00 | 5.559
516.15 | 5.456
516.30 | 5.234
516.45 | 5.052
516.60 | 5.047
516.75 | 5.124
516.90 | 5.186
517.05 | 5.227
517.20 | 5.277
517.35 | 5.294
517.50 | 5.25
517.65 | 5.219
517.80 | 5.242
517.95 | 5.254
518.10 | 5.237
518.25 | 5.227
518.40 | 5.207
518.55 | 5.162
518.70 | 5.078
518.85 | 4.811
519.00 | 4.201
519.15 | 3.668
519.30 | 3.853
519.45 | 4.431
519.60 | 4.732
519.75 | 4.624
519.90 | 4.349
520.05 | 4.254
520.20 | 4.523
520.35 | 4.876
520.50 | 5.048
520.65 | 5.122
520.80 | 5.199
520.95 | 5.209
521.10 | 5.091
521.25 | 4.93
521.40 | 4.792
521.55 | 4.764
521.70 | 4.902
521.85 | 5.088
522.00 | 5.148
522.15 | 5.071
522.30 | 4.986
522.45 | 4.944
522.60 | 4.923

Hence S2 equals 0.473 nm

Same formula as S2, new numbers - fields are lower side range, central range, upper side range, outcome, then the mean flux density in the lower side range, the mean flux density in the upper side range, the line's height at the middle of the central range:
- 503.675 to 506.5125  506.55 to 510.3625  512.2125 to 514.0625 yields 0.36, 9.07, 6.3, 7.91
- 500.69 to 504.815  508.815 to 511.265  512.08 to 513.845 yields 0.17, 10.1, 6.29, 7.37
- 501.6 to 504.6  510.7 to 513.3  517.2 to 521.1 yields 0.30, 10.1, 4.86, 7.18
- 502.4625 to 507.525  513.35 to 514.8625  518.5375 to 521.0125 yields 0.06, 8.98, 4.64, 6.3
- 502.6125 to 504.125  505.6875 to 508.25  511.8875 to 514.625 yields 0.28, 9.99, 6.17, 8.6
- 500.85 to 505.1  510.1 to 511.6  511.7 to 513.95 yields 0.07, 9.99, 6.25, 7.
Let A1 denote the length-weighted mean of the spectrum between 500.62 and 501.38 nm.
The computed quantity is 10.2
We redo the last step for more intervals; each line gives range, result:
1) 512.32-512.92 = 6.34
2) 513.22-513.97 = 6.28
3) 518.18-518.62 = 5.2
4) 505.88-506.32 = 8.33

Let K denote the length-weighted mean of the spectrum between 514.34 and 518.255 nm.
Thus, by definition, 5.46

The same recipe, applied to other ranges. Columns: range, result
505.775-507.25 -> 7.91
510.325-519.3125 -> 5.76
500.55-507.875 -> 9.23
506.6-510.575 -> 7.14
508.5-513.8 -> 6.59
